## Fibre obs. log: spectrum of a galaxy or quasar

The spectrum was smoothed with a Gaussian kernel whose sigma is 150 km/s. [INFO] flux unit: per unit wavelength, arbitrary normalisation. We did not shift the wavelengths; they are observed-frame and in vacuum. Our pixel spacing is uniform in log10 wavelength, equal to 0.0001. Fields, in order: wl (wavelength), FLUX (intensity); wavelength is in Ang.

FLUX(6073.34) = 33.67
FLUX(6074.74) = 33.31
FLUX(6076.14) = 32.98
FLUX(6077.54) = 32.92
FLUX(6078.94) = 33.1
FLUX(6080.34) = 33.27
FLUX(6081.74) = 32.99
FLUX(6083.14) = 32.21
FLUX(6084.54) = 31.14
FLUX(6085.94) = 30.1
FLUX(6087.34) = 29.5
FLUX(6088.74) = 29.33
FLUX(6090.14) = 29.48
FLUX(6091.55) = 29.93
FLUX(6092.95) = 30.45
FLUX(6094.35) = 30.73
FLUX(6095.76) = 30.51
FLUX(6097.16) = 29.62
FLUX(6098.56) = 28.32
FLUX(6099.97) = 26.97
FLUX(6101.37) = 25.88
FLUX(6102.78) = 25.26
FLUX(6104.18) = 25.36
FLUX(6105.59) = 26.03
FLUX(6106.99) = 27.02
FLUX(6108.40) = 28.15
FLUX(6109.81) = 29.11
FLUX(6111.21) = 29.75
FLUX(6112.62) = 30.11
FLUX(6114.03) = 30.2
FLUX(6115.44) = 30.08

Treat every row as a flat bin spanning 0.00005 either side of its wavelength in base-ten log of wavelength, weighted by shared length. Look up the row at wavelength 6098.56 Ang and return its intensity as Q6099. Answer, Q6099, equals 28.32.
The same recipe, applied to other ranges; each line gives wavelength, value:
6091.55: 29.93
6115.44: 30.08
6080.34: 33.27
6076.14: 32.98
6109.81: 29.11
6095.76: 30.51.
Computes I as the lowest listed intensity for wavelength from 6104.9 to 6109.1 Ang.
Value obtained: 26.03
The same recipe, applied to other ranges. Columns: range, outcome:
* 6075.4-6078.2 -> 32.92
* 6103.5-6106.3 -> 25.36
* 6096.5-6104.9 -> 25.26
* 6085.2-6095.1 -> 29.33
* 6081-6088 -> 29.5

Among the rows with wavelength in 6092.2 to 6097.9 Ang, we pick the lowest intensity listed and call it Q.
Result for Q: 29.62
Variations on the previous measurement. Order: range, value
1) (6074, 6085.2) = 31.14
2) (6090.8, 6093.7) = 29.93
